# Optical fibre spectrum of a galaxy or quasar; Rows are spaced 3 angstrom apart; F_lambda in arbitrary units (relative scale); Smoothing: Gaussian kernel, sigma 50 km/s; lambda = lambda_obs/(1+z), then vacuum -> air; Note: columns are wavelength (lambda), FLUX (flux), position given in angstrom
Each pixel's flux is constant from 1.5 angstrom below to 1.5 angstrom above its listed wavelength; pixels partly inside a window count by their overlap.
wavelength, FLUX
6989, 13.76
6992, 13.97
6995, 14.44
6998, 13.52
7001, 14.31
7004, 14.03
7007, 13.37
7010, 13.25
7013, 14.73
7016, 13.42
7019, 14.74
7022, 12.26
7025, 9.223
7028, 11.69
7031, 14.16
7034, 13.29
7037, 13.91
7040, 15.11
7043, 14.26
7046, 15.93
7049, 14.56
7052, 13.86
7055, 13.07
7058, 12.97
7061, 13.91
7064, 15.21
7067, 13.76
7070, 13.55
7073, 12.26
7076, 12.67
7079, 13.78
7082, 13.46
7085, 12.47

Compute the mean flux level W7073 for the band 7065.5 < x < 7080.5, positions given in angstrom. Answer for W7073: 13.2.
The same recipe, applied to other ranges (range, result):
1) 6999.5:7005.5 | 14.2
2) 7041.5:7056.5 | 14.3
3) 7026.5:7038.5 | 13.3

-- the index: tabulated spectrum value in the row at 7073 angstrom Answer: 12.26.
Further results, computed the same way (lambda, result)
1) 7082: 13.46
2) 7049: 14.56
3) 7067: 13.76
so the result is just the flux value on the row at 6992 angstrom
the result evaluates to 13.97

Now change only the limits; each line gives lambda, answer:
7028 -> 11.69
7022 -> 12.26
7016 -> 13.42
